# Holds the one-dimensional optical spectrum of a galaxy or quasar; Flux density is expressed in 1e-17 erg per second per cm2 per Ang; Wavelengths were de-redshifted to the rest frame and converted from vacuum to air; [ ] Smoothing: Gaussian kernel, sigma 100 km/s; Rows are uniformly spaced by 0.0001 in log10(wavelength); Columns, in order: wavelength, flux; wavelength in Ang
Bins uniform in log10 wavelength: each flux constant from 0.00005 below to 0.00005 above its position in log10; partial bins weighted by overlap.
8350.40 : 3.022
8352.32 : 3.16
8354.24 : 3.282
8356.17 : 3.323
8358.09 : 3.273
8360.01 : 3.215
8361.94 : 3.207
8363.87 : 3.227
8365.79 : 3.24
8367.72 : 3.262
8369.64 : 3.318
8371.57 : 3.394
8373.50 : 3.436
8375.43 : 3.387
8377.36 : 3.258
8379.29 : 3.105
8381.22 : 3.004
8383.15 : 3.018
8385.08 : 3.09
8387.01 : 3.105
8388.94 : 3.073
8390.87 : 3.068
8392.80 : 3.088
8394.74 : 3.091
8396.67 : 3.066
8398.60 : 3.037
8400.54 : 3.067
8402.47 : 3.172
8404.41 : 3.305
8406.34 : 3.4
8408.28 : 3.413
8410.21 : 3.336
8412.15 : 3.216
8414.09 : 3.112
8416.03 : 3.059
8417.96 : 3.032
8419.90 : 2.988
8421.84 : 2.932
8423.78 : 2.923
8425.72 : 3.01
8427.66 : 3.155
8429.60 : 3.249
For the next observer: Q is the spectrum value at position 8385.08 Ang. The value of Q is 3.09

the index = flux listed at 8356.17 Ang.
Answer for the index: 3.323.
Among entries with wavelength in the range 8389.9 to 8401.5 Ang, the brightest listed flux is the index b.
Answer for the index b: 3.091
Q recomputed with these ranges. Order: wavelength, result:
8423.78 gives 2.923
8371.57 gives 3.394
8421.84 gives 2.932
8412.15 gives 3.216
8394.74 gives 3.091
